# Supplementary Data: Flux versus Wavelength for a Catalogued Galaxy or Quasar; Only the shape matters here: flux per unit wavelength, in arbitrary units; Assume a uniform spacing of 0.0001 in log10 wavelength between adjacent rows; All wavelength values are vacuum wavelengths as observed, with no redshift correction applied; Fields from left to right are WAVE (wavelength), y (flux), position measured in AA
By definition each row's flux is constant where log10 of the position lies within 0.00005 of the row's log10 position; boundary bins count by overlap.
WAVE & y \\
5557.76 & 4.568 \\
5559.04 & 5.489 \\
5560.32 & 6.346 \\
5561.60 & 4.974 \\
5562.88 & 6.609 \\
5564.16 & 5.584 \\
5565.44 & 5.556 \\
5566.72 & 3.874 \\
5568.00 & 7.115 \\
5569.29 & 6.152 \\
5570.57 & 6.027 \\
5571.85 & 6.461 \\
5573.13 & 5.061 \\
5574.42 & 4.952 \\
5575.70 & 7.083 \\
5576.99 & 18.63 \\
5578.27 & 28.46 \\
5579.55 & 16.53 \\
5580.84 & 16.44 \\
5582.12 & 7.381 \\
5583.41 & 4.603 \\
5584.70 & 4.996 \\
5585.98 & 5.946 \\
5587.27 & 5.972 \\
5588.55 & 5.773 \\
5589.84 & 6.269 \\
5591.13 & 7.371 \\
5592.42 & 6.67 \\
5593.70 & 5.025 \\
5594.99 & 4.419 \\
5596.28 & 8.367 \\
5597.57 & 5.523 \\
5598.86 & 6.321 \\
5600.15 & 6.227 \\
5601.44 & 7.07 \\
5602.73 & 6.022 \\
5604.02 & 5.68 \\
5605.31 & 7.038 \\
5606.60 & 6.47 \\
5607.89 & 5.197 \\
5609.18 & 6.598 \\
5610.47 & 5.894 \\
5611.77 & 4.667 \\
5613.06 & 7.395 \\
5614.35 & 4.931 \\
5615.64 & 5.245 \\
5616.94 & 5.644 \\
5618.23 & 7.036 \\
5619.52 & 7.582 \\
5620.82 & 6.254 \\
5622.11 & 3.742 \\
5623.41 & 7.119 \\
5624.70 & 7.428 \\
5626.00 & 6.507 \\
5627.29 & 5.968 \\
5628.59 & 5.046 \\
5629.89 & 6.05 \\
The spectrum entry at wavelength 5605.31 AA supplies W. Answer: 7.038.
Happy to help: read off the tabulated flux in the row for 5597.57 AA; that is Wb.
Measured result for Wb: 5.523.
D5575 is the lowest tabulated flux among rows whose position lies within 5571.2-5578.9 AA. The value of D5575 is 4.952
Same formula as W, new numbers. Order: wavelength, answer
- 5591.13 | 7.371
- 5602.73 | 6.022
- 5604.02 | 5.68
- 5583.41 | 4.603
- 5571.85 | 6.461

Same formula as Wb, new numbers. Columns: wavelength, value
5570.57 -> 6.027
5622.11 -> 3.742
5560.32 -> 6.346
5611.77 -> 4.667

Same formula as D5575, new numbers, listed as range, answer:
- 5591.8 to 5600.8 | 4.419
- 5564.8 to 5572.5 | 3.874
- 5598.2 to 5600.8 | 6.227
